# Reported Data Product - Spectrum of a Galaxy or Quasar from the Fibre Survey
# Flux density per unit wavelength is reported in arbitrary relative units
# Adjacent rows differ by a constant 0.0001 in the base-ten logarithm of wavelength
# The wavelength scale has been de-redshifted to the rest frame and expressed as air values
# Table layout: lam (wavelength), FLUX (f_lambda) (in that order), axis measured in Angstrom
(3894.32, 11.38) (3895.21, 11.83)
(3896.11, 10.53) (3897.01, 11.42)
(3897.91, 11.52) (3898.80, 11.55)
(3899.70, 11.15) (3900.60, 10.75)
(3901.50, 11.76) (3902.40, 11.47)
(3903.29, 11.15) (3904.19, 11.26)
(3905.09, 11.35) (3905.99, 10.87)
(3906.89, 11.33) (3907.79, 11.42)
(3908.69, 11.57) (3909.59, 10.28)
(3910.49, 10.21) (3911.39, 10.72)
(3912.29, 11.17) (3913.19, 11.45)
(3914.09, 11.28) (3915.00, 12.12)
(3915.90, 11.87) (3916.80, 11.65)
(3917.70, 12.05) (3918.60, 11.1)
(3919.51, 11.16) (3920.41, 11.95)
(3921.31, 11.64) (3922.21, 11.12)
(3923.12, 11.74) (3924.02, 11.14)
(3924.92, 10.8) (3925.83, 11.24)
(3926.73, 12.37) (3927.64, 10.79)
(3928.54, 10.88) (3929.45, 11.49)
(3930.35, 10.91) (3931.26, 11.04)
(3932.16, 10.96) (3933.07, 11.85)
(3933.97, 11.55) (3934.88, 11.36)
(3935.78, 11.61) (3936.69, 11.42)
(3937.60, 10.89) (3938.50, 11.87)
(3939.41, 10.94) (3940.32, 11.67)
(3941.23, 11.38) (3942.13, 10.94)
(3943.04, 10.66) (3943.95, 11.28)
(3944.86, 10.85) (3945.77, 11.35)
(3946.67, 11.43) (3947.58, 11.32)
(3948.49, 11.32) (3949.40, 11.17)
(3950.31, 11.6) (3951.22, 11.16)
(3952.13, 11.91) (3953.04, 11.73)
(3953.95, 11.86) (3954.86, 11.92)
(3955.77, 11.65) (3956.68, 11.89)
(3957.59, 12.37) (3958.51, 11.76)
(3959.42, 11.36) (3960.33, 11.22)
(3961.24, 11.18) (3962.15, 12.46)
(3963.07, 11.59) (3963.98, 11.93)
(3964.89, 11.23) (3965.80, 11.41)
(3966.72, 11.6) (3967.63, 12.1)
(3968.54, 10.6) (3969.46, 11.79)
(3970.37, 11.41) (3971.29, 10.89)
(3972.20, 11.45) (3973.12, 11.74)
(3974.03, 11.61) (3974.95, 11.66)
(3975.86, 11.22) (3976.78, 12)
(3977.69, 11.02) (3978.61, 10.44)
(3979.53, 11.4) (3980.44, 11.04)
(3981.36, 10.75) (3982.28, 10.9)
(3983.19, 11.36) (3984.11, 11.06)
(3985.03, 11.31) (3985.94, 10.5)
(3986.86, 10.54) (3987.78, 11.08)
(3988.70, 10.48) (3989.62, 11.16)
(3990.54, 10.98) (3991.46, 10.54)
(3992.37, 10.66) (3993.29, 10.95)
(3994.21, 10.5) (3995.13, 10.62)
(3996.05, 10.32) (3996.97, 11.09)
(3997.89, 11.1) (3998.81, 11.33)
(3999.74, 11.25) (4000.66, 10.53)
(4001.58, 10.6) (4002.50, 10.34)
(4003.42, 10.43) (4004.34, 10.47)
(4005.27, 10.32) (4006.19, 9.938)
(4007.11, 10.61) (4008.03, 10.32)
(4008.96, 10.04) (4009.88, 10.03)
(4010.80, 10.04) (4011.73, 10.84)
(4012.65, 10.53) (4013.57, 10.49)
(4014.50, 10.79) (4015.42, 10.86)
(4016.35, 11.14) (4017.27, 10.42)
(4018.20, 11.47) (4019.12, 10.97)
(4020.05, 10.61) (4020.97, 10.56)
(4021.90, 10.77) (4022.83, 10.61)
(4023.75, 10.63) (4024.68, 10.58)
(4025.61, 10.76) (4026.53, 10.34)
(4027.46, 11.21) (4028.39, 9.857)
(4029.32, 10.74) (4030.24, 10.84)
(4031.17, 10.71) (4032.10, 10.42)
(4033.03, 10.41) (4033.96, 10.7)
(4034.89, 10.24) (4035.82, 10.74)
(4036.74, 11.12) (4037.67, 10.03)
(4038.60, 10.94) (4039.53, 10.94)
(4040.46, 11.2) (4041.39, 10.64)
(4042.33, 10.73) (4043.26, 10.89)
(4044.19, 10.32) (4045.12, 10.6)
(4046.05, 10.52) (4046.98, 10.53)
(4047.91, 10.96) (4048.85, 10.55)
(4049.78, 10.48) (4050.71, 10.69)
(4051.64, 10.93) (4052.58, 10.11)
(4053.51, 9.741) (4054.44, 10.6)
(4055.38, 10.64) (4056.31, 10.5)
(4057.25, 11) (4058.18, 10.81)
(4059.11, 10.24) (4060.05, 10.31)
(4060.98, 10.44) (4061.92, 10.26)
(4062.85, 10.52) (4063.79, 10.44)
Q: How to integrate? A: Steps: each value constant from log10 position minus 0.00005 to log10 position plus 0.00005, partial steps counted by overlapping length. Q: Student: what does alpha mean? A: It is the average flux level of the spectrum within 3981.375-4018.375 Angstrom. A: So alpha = 10.7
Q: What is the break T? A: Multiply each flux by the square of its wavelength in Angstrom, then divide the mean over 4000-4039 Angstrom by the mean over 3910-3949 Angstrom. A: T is 1.0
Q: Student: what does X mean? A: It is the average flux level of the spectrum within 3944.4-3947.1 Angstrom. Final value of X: 11.2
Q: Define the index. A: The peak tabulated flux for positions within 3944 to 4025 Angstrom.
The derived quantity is 12.46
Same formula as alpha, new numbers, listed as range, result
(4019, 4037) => 10.6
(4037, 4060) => 10.6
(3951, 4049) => 10.9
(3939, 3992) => 11.3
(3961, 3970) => 11.6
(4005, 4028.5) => 10.6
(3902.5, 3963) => 11.4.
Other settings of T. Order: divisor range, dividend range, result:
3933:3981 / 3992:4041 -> 0.96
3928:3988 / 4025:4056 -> 0.97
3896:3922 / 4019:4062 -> 1.00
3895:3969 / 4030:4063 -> 0.99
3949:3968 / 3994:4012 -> 0.92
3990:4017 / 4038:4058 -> 1.03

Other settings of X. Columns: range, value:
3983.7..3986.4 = 11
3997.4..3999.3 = 11.2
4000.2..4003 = 10.5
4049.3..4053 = 10.6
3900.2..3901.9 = 11.2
